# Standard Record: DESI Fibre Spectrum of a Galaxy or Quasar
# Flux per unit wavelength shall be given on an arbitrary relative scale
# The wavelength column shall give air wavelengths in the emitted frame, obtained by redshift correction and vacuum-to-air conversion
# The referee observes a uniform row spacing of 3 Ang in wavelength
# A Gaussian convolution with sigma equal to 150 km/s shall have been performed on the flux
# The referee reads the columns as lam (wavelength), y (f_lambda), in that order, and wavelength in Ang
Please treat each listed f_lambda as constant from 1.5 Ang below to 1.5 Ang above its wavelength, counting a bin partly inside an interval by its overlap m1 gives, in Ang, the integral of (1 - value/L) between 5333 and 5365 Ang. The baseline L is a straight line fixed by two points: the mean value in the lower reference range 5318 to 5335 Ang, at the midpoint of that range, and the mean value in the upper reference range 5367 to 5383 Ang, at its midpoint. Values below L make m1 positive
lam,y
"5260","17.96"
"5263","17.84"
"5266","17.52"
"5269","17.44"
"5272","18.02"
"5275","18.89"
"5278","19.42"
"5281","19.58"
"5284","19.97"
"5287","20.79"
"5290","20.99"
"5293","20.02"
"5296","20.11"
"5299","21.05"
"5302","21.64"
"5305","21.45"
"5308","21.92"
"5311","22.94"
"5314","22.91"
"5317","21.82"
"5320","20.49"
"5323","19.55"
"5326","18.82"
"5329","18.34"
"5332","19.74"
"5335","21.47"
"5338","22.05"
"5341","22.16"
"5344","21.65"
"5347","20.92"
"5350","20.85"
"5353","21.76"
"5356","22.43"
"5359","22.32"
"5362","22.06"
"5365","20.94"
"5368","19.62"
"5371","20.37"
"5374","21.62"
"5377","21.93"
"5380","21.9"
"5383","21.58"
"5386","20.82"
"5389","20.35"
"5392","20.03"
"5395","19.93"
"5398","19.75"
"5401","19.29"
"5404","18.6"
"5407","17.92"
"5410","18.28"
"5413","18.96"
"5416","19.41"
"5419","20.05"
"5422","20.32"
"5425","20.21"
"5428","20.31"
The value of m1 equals -2.1 Ang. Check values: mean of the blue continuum 19.6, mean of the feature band 21.7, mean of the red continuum 21.2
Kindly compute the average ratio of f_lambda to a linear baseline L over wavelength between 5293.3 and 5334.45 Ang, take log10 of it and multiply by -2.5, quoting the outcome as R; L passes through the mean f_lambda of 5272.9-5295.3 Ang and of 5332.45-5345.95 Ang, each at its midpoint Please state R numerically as 0.00 mag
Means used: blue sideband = 19.9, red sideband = 21.6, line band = 20.8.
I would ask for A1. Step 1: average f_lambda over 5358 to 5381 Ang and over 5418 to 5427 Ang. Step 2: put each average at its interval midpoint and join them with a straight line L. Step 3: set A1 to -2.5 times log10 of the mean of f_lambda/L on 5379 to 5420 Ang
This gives 0.05 mag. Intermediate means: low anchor 21.3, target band 19.7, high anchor 20.2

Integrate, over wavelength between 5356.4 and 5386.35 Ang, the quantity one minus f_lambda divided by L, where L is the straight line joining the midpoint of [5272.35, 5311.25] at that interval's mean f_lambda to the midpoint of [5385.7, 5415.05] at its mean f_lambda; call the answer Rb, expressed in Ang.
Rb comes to -2.6 Ang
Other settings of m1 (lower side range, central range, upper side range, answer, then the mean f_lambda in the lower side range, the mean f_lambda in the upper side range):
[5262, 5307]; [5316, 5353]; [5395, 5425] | -2.2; 19.7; 19.3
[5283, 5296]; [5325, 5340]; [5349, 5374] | 0.5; 20.4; 21.3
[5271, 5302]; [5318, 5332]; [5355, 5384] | 0.8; 20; 21.5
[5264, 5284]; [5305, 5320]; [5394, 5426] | -2.7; 18.6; 19.3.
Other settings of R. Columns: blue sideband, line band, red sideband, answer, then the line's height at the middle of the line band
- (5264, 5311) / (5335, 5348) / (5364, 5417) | -0.09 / 20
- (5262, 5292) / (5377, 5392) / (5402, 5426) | -0.11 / 19.2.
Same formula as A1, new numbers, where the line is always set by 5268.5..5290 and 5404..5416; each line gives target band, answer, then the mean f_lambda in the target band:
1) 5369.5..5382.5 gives -0.147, 21.5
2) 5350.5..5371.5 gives -0.137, 21.4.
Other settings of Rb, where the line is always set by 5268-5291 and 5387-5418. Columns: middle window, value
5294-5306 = -1.0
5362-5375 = -1.0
